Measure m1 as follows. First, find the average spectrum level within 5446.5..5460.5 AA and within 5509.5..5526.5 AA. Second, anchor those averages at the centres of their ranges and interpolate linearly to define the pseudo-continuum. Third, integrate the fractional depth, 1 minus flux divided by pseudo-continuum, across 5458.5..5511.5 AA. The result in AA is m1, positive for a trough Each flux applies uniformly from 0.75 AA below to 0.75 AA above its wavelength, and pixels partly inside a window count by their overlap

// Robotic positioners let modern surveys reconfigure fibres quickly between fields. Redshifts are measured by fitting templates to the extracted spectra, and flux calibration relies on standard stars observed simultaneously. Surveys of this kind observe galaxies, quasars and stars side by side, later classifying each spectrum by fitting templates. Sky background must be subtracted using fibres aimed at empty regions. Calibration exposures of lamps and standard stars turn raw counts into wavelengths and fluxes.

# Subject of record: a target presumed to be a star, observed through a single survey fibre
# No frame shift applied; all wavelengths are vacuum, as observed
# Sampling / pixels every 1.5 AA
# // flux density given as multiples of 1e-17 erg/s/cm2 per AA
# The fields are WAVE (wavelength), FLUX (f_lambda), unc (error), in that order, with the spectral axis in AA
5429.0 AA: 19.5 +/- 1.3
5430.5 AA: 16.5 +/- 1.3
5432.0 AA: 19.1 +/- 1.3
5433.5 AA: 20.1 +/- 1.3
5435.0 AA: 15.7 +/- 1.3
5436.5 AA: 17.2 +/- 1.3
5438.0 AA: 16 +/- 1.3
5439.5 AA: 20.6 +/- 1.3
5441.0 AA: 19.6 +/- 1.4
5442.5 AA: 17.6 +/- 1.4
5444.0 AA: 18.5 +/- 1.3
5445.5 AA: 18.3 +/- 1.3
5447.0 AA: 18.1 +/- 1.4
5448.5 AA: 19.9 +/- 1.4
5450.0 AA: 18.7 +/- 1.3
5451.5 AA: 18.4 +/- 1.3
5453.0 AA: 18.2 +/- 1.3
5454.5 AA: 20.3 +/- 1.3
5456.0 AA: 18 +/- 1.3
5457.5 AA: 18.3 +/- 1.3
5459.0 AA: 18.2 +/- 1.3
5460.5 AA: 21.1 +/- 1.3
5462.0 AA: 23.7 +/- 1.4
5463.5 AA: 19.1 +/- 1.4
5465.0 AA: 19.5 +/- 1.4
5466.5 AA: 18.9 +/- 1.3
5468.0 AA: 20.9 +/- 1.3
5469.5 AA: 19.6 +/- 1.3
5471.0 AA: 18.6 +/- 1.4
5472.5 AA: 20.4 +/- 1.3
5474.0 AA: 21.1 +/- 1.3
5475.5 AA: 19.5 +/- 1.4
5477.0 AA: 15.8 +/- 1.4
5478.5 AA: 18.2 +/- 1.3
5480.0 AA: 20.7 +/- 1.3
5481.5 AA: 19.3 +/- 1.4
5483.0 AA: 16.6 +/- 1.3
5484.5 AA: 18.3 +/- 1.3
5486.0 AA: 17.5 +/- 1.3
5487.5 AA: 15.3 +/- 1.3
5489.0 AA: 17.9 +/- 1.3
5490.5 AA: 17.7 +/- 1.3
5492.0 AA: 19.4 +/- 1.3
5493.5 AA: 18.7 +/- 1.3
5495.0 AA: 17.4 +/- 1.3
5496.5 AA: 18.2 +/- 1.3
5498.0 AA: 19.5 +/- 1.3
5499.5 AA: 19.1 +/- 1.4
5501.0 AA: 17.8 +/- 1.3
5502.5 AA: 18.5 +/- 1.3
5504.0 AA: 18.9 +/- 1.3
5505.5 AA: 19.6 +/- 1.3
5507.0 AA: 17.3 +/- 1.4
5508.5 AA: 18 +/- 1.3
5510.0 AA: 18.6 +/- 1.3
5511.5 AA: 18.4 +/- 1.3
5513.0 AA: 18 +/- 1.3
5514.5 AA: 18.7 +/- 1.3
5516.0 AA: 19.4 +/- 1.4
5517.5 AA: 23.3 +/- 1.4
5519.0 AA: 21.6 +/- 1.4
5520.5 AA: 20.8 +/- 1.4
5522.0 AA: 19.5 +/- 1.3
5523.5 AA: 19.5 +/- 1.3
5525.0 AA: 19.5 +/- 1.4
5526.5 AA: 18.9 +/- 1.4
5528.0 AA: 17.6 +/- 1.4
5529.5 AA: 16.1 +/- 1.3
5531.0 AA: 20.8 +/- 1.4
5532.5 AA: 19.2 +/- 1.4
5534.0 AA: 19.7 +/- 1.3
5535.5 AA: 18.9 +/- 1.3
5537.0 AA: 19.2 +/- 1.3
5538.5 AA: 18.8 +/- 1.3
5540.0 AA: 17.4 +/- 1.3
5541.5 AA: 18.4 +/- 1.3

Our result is 1.2 AA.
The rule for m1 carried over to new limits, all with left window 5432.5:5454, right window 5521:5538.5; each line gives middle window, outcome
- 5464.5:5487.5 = -0.31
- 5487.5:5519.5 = 0.12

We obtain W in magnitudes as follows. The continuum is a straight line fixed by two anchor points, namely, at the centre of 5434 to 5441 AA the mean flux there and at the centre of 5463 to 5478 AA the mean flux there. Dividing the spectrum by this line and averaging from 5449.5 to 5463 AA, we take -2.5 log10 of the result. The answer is -0.05 mag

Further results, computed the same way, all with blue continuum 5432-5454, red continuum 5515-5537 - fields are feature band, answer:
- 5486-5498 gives 0.07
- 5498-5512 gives 0.04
